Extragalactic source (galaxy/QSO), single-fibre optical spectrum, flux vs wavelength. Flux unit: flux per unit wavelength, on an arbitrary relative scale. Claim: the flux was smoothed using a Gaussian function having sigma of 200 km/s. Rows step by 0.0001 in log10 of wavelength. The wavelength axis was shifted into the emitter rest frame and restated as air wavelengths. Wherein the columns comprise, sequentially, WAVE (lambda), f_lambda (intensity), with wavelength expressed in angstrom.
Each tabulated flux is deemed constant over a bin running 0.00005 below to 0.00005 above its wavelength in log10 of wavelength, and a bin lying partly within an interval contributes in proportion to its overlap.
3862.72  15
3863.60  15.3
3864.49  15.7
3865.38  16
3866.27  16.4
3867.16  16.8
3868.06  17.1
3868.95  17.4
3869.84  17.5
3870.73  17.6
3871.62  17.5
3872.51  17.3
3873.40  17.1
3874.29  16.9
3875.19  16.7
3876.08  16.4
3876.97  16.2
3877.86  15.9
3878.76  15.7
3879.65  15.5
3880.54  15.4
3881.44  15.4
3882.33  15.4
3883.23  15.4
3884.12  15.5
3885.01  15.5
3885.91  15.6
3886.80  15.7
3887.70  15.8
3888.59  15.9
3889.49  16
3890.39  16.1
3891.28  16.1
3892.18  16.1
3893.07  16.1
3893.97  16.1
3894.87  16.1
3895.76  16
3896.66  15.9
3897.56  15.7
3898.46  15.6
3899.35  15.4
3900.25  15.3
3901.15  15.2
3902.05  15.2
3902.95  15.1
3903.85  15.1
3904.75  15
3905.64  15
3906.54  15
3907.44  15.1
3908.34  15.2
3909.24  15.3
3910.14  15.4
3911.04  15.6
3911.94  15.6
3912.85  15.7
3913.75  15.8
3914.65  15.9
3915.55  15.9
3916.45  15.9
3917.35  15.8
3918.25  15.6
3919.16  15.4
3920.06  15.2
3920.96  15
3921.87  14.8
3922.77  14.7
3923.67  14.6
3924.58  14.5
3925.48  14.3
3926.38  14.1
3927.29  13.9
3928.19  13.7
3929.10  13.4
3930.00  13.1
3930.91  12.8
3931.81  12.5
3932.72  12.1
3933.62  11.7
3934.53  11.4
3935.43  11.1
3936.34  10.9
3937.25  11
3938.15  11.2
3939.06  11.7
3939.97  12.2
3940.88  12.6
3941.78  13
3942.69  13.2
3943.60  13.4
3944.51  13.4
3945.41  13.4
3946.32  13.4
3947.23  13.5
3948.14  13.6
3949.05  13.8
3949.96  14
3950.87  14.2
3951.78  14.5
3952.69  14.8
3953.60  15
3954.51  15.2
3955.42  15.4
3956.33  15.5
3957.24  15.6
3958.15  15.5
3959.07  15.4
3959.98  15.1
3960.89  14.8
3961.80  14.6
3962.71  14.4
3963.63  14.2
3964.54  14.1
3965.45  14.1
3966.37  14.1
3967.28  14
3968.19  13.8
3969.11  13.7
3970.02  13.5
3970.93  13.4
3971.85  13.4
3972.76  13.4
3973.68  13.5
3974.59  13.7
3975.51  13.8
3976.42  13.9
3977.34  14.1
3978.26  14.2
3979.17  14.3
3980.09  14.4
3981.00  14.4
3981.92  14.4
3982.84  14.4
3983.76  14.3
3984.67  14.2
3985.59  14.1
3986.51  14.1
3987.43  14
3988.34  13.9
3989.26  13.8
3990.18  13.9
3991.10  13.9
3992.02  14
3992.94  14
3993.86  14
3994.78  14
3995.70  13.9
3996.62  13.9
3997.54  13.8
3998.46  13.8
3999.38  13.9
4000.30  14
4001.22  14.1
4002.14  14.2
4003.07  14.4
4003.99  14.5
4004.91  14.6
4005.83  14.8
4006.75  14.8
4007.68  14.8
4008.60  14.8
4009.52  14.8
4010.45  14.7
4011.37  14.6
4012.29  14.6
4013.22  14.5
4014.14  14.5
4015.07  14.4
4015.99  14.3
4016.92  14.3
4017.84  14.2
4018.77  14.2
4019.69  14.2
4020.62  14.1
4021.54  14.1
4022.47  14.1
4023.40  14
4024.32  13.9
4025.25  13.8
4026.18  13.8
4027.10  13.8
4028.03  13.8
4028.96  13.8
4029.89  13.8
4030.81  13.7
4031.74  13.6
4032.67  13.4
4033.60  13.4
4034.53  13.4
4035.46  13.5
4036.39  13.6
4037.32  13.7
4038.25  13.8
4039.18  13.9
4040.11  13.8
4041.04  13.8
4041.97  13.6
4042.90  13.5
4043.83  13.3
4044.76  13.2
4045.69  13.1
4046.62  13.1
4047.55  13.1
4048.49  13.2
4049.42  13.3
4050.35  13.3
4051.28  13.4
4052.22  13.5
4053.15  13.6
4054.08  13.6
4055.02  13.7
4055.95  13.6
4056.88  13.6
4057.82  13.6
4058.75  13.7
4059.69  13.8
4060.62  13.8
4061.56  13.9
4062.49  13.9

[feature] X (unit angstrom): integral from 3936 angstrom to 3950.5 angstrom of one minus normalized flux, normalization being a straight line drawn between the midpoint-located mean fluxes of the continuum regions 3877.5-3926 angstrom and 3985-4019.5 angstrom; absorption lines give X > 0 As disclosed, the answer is 2.1 angstrom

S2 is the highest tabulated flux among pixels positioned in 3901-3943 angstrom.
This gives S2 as 15.9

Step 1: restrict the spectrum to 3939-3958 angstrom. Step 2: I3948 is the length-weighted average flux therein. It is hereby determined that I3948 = 14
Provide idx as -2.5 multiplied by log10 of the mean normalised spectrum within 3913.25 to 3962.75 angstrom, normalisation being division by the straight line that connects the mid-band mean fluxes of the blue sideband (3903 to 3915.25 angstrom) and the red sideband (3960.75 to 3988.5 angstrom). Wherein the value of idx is 0.062 mag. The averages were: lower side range 15.4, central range 14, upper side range 14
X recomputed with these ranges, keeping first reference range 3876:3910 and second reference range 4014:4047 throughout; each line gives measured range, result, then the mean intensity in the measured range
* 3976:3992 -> 0.30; 14.1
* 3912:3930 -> 0.36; 14.9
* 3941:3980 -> 1.53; 14.1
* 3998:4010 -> -0.25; 14.4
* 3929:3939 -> 2.12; 11.9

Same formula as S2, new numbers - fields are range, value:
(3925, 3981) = 15.6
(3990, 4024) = 14.8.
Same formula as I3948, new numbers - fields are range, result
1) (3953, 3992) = 14.3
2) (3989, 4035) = 14.1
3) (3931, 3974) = 13.6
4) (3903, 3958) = 14.1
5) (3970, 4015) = 14.2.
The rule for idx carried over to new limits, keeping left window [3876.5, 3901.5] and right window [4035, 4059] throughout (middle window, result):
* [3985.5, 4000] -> 0.026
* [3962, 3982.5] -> 0.046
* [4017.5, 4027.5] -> -0.013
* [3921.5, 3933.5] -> 0.115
